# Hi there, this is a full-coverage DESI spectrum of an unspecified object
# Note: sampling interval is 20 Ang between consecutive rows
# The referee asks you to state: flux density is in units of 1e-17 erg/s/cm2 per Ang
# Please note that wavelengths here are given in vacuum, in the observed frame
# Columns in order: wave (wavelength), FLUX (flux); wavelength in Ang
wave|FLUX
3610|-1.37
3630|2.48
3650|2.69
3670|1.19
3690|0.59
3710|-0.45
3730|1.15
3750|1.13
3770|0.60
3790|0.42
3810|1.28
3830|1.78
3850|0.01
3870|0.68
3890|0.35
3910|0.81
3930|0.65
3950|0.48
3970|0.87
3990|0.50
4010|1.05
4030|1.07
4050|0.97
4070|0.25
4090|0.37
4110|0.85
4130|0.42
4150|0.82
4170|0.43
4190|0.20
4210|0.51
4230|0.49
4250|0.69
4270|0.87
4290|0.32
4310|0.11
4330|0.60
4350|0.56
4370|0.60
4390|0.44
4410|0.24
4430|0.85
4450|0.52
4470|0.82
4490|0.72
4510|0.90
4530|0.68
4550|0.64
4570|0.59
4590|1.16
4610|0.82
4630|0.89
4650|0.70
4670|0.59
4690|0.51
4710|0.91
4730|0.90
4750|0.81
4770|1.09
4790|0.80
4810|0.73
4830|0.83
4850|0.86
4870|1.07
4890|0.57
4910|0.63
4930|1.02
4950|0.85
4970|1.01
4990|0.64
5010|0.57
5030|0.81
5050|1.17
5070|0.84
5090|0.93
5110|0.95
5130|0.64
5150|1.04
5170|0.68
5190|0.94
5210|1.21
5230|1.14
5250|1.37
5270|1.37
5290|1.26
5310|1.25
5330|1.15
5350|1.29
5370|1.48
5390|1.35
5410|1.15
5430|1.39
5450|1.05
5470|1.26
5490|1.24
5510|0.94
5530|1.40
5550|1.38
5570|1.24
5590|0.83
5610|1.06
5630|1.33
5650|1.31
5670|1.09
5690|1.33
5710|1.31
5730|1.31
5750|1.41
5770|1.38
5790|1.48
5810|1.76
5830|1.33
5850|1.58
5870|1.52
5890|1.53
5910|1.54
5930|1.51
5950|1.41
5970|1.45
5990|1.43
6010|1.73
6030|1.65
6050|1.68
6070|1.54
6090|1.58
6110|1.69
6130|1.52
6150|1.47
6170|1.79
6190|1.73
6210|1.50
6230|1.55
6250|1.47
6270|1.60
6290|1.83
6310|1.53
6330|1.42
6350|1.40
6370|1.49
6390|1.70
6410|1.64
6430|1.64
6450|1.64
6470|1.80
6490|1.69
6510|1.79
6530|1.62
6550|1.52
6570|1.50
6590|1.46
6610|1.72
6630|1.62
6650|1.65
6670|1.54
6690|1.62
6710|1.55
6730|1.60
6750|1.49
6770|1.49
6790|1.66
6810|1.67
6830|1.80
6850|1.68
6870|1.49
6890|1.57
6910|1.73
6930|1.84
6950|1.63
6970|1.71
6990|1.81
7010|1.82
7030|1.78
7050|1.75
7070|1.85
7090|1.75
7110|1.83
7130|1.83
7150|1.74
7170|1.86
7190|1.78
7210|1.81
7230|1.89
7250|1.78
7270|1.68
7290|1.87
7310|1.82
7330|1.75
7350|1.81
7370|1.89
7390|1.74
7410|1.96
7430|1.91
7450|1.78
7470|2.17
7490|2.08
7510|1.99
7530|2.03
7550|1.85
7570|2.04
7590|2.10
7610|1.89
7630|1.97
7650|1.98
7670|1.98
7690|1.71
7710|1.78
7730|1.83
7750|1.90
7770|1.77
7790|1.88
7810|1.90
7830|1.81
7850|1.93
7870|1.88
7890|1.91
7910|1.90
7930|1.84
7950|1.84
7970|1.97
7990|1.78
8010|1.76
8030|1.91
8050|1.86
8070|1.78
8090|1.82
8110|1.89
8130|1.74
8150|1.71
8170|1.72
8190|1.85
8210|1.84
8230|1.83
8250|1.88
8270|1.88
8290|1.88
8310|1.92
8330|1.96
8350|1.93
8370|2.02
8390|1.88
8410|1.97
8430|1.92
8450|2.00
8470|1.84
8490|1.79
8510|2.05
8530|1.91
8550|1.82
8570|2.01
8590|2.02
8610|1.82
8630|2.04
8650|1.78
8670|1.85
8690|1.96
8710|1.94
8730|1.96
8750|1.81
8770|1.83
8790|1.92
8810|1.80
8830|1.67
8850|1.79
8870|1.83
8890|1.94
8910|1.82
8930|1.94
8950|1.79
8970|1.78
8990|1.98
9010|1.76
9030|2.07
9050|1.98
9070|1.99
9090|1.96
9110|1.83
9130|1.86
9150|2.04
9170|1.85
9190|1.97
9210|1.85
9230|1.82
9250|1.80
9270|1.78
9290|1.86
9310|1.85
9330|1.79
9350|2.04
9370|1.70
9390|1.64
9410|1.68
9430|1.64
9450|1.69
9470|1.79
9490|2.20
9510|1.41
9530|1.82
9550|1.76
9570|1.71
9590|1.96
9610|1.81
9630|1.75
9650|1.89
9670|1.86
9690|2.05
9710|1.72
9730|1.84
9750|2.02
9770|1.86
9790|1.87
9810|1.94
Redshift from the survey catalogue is 0.30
